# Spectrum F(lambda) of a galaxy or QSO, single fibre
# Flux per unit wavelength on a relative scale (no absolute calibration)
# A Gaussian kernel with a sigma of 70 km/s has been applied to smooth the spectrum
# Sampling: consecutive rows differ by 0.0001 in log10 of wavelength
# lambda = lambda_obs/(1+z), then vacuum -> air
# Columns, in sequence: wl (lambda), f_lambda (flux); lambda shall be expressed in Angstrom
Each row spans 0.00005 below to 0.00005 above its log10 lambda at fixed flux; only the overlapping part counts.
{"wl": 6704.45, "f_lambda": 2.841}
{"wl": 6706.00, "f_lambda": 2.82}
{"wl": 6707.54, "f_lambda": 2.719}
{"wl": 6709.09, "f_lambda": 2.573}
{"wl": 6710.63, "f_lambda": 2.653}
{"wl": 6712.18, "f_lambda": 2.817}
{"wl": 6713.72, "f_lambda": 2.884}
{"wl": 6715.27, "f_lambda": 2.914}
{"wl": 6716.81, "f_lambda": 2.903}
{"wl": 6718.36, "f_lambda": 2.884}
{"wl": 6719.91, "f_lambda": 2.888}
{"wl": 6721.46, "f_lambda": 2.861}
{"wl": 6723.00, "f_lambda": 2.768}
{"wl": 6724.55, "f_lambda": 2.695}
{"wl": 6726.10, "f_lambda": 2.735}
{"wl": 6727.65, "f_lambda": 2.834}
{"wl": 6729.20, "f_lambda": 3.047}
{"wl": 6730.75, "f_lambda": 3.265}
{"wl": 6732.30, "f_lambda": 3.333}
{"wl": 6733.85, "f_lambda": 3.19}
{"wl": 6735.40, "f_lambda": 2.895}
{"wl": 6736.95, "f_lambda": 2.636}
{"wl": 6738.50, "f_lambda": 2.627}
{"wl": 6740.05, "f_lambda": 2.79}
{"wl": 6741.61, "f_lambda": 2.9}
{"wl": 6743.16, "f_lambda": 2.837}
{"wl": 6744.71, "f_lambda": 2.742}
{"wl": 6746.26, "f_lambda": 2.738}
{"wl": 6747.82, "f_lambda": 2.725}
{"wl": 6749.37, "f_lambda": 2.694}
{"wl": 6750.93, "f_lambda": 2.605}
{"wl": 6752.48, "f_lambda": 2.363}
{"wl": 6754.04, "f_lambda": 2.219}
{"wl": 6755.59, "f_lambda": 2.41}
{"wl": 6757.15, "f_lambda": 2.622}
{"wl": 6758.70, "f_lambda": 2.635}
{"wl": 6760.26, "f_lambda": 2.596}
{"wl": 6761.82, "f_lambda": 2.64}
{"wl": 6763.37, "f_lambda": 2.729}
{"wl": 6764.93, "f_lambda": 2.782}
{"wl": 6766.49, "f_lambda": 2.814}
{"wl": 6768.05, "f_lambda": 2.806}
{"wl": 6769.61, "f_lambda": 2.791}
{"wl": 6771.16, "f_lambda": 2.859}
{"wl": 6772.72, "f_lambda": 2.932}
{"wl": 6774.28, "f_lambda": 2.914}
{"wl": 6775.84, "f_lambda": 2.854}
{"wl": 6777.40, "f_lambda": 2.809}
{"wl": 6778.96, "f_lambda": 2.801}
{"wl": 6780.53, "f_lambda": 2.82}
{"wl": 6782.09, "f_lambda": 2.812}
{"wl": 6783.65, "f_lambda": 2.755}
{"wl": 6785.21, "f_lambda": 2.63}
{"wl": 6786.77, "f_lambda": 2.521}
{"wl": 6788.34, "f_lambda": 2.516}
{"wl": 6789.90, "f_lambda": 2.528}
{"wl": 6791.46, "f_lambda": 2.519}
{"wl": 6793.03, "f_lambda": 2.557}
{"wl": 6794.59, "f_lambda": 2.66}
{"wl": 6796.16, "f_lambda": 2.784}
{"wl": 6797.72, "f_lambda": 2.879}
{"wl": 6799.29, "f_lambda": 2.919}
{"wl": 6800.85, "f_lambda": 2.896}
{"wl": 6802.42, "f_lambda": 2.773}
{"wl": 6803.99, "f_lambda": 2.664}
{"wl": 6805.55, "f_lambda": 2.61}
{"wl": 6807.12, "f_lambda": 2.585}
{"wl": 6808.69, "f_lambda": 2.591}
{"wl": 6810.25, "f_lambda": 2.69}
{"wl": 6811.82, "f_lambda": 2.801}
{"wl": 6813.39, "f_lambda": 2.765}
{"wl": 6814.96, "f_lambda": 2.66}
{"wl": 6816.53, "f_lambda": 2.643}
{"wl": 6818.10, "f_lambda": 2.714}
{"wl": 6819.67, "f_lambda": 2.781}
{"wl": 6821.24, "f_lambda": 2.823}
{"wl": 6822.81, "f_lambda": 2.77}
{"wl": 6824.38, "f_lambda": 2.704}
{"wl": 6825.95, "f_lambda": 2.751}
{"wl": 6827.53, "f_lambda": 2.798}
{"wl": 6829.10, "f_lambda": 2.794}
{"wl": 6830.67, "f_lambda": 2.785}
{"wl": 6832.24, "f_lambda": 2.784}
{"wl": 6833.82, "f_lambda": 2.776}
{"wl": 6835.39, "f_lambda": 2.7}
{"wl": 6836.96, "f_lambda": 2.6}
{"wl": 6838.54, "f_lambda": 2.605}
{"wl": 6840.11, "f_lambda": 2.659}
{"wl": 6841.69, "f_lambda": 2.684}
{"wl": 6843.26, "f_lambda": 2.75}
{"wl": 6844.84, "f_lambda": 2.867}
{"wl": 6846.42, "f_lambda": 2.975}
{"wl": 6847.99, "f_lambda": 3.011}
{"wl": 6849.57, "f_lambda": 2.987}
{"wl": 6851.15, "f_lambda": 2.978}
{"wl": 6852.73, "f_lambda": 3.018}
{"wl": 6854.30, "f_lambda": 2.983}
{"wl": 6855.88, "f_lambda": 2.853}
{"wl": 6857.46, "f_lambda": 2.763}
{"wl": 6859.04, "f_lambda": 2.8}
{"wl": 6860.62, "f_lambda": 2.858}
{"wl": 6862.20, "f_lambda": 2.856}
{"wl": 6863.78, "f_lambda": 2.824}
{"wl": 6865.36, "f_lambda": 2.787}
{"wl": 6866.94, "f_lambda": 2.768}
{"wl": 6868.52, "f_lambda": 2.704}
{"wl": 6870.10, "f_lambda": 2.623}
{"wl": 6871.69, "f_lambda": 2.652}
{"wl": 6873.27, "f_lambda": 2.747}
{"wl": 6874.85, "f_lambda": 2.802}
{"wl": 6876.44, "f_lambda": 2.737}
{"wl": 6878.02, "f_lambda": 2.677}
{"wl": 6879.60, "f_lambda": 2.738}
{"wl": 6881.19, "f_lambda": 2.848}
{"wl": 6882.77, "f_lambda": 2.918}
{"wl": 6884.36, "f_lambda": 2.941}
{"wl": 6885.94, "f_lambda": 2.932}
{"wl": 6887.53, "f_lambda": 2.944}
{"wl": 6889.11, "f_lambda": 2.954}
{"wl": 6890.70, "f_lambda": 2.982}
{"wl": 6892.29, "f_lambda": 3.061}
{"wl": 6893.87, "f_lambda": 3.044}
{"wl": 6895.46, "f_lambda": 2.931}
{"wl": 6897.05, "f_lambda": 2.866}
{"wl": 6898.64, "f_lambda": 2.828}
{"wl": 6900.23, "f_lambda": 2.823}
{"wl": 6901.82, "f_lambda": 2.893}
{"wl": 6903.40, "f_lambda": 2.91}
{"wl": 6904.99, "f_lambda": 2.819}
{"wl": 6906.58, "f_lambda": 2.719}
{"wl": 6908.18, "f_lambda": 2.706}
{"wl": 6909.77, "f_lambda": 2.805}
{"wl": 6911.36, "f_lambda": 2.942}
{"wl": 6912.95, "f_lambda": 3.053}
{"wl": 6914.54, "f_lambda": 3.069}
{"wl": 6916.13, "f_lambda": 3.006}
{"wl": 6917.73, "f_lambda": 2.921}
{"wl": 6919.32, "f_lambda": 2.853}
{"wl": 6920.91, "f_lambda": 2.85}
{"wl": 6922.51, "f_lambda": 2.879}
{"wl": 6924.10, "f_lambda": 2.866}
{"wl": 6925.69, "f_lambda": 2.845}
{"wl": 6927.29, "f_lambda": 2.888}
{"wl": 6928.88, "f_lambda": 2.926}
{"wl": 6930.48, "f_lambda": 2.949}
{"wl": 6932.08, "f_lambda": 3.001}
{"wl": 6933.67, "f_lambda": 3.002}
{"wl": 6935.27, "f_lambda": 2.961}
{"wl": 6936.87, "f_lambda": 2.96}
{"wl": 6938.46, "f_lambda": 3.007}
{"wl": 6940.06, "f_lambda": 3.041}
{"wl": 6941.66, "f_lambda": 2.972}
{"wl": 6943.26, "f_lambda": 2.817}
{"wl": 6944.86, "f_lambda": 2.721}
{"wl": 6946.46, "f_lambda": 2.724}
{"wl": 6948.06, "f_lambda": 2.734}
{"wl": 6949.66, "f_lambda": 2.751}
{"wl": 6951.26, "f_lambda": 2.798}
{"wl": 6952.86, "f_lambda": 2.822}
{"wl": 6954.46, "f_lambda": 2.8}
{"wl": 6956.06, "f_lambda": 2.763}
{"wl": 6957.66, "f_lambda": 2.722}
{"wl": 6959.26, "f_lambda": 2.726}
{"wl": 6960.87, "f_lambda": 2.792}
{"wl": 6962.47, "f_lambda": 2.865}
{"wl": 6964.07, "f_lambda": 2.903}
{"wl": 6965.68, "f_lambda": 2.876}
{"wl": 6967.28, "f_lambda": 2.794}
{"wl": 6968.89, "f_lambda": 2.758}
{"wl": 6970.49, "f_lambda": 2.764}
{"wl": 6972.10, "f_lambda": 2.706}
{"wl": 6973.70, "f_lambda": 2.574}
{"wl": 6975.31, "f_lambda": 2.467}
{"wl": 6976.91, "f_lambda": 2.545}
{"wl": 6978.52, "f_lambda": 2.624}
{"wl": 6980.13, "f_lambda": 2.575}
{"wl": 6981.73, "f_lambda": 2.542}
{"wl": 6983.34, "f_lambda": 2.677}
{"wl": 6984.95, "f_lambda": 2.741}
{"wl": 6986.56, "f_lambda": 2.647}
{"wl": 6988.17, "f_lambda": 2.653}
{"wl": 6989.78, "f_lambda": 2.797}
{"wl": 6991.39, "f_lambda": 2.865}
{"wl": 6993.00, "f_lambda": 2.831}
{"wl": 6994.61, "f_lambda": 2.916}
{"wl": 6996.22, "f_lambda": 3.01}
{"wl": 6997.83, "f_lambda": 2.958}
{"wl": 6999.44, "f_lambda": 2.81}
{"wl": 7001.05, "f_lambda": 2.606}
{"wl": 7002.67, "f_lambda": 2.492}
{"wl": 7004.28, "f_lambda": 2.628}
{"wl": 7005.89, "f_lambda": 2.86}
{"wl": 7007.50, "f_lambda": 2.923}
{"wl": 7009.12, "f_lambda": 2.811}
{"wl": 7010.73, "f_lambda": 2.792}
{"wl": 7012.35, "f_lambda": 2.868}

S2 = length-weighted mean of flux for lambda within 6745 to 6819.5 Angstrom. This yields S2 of 2.7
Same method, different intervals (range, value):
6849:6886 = 2.82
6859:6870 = 2.79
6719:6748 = 2.87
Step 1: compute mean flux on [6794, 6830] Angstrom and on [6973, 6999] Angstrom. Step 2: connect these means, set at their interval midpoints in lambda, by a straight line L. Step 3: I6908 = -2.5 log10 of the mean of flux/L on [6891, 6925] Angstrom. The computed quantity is -0.07 mag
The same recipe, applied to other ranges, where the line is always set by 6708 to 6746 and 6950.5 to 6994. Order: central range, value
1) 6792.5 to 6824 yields 0.03 mag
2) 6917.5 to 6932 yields -0.05 mag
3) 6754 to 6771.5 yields 0.07 mag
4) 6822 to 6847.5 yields 0.02 mag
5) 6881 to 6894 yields -0.07 mag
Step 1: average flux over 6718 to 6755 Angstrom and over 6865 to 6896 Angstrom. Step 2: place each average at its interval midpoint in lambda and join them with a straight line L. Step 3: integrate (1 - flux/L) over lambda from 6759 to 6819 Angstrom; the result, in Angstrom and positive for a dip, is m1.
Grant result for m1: 1.9 Angstrom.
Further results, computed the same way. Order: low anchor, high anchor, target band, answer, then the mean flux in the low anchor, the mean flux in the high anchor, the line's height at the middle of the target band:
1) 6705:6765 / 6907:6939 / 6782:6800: 0.9 Angstrom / 2.77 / 2.92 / 2.81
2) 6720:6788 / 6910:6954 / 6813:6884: 1.3 Angstrom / 2.77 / 2.9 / 2.84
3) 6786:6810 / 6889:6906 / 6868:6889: 0.5 Angstrom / 2.67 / 2.92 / 2.87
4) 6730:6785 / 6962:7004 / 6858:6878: -0.1 Angstrom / 2.77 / 2.73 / 2.75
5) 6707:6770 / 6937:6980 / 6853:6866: -0.4 Angstrom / 2.77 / 2.77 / 2.77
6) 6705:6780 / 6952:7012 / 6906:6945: -2.2 Angstrom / 2.78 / 2.75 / 2.76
